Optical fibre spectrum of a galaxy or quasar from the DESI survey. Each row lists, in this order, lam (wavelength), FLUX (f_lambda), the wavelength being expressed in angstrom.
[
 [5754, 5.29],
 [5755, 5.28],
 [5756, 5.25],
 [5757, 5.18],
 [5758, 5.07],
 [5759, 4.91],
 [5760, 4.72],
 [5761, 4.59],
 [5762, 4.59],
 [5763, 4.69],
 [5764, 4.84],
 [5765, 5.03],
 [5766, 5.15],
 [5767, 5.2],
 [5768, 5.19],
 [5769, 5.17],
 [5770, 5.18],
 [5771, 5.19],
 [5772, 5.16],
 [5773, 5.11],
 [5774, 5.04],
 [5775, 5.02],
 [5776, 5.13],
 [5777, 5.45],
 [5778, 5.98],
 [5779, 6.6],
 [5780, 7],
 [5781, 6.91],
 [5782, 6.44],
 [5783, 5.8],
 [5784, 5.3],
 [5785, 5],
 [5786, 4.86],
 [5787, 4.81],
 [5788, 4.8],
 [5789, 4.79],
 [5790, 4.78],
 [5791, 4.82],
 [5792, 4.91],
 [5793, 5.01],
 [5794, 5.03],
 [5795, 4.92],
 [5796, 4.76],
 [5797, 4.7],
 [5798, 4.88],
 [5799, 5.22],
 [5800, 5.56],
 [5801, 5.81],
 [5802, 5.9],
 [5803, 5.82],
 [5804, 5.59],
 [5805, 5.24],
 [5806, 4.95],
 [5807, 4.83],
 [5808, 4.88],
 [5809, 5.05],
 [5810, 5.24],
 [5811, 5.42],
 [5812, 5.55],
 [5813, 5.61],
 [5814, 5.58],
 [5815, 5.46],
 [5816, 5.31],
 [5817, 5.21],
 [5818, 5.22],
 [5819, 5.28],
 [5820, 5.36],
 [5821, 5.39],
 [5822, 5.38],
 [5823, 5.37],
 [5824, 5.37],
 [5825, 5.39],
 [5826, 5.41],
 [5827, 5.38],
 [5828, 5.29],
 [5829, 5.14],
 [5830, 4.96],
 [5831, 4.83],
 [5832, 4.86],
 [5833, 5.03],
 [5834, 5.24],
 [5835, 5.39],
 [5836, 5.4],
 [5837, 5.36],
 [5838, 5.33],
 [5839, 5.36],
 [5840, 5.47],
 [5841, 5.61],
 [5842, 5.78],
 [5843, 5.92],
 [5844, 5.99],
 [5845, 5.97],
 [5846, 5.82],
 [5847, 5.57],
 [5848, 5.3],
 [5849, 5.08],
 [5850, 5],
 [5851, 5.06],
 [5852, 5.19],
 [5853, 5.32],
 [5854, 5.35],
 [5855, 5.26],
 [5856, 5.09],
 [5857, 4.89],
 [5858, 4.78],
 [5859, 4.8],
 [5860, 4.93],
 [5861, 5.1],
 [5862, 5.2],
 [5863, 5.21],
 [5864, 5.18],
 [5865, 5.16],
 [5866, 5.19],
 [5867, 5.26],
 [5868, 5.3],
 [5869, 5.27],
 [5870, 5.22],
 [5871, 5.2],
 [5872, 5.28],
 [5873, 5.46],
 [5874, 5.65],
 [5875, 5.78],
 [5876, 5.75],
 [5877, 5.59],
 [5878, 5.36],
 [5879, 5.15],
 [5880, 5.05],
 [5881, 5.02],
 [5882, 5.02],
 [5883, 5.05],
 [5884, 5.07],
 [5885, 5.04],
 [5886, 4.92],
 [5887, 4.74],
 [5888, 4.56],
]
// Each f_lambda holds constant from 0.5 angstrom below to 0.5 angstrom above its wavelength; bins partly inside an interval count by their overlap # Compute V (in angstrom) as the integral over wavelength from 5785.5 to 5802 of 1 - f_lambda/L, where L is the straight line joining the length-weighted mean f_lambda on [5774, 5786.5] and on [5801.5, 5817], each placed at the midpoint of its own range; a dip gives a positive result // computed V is 1.7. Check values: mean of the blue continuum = 5.76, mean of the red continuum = 5.36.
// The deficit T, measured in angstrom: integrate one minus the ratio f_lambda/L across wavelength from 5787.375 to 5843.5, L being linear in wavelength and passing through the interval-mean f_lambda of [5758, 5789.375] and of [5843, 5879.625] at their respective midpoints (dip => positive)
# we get 0.4 angstrom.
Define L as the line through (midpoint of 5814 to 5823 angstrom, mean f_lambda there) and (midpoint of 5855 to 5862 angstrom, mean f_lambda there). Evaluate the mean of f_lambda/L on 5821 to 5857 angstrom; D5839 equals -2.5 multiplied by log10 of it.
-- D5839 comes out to -0.04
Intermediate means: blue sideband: 5.34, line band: 5.34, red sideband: 4.97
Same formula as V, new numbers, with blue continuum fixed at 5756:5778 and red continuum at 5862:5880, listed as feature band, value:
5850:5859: 0.34 angstrom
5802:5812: -0.21 angstrom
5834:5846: -0.77 angstrom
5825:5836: 0.12 angstrom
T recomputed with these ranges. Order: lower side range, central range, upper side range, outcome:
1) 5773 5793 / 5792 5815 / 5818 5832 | 0.4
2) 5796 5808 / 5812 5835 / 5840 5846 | 1.1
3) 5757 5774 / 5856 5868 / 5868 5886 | 0.4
